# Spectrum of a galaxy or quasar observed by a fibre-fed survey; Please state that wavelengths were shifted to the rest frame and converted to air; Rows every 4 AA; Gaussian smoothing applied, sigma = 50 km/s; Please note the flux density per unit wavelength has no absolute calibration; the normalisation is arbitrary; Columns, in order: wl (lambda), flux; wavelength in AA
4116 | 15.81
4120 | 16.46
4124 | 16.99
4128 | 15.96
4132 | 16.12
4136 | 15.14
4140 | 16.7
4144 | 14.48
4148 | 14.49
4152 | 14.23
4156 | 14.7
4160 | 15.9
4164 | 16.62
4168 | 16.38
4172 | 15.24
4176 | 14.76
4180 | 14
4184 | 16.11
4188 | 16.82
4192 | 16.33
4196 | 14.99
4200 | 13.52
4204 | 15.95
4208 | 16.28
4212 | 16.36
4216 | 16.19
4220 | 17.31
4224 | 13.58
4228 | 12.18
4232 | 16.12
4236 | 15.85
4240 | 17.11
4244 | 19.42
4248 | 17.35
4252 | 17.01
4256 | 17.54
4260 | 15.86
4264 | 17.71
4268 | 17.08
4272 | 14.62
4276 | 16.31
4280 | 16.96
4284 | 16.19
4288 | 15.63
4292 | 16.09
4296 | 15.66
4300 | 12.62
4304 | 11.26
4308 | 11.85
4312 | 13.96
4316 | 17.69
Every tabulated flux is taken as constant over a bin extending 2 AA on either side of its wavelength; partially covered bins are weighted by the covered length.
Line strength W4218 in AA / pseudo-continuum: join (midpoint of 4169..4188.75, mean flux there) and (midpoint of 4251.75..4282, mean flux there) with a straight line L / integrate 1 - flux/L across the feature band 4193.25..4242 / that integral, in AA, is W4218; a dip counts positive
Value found 1.3 AA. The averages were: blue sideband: 15.3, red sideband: 16.6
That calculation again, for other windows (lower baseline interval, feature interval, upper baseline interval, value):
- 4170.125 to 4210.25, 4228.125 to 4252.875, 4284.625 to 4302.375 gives -2.5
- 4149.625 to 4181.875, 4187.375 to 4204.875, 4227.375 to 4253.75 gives 0.4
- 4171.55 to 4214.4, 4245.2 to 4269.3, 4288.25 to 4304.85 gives -4.0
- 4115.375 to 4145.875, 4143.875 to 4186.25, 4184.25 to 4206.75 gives 1.5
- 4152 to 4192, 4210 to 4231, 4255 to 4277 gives 1.1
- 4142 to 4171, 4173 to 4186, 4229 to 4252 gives 0.6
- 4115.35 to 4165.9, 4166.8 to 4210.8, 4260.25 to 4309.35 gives 0.1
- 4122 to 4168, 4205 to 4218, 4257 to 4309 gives -0.7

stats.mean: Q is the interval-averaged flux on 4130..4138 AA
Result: 15.6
